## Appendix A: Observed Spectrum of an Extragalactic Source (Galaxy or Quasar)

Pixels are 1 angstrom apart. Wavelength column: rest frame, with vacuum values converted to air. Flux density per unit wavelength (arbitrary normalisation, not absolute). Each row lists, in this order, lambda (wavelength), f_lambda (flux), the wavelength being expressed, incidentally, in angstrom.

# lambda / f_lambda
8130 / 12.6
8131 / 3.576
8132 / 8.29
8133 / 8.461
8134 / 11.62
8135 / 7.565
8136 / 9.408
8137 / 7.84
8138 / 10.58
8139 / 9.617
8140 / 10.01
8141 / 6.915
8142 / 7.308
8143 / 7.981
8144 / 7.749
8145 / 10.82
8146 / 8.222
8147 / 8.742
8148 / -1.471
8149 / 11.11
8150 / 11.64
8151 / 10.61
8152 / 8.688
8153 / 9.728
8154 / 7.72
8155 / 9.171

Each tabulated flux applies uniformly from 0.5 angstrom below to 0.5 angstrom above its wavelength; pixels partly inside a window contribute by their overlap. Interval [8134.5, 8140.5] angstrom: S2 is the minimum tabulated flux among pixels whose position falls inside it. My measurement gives 7.565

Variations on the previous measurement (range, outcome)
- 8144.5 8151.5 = -1.471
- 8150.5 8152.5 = 8.688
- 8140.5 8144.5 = 6.915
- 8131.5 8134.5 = 8.29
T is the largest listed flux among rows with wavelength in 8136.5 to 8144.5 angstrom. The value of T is 10.58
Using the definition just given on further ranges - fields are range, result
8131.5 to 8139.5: 11.62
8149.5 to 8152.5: 11.64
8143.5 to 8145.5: 10.82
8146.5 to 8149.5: 11.11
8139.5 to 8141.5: 10.01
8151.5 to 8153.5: 9.728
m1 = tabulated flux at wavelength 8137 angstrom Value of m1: 7.84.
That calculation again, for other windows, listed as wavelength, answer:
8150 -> 11.64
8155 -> 9.171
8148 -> -1.471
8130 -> 12.6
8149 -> 11.11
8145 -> 10.82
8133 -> 8.461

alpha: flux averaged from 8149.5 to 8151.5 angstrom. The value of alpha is 11.1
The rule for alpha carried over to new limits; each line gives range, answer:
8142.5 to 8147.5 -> 8.7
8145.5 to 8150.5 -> 7.65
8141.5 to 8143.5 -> 7.64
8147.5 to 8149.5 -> 4.82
